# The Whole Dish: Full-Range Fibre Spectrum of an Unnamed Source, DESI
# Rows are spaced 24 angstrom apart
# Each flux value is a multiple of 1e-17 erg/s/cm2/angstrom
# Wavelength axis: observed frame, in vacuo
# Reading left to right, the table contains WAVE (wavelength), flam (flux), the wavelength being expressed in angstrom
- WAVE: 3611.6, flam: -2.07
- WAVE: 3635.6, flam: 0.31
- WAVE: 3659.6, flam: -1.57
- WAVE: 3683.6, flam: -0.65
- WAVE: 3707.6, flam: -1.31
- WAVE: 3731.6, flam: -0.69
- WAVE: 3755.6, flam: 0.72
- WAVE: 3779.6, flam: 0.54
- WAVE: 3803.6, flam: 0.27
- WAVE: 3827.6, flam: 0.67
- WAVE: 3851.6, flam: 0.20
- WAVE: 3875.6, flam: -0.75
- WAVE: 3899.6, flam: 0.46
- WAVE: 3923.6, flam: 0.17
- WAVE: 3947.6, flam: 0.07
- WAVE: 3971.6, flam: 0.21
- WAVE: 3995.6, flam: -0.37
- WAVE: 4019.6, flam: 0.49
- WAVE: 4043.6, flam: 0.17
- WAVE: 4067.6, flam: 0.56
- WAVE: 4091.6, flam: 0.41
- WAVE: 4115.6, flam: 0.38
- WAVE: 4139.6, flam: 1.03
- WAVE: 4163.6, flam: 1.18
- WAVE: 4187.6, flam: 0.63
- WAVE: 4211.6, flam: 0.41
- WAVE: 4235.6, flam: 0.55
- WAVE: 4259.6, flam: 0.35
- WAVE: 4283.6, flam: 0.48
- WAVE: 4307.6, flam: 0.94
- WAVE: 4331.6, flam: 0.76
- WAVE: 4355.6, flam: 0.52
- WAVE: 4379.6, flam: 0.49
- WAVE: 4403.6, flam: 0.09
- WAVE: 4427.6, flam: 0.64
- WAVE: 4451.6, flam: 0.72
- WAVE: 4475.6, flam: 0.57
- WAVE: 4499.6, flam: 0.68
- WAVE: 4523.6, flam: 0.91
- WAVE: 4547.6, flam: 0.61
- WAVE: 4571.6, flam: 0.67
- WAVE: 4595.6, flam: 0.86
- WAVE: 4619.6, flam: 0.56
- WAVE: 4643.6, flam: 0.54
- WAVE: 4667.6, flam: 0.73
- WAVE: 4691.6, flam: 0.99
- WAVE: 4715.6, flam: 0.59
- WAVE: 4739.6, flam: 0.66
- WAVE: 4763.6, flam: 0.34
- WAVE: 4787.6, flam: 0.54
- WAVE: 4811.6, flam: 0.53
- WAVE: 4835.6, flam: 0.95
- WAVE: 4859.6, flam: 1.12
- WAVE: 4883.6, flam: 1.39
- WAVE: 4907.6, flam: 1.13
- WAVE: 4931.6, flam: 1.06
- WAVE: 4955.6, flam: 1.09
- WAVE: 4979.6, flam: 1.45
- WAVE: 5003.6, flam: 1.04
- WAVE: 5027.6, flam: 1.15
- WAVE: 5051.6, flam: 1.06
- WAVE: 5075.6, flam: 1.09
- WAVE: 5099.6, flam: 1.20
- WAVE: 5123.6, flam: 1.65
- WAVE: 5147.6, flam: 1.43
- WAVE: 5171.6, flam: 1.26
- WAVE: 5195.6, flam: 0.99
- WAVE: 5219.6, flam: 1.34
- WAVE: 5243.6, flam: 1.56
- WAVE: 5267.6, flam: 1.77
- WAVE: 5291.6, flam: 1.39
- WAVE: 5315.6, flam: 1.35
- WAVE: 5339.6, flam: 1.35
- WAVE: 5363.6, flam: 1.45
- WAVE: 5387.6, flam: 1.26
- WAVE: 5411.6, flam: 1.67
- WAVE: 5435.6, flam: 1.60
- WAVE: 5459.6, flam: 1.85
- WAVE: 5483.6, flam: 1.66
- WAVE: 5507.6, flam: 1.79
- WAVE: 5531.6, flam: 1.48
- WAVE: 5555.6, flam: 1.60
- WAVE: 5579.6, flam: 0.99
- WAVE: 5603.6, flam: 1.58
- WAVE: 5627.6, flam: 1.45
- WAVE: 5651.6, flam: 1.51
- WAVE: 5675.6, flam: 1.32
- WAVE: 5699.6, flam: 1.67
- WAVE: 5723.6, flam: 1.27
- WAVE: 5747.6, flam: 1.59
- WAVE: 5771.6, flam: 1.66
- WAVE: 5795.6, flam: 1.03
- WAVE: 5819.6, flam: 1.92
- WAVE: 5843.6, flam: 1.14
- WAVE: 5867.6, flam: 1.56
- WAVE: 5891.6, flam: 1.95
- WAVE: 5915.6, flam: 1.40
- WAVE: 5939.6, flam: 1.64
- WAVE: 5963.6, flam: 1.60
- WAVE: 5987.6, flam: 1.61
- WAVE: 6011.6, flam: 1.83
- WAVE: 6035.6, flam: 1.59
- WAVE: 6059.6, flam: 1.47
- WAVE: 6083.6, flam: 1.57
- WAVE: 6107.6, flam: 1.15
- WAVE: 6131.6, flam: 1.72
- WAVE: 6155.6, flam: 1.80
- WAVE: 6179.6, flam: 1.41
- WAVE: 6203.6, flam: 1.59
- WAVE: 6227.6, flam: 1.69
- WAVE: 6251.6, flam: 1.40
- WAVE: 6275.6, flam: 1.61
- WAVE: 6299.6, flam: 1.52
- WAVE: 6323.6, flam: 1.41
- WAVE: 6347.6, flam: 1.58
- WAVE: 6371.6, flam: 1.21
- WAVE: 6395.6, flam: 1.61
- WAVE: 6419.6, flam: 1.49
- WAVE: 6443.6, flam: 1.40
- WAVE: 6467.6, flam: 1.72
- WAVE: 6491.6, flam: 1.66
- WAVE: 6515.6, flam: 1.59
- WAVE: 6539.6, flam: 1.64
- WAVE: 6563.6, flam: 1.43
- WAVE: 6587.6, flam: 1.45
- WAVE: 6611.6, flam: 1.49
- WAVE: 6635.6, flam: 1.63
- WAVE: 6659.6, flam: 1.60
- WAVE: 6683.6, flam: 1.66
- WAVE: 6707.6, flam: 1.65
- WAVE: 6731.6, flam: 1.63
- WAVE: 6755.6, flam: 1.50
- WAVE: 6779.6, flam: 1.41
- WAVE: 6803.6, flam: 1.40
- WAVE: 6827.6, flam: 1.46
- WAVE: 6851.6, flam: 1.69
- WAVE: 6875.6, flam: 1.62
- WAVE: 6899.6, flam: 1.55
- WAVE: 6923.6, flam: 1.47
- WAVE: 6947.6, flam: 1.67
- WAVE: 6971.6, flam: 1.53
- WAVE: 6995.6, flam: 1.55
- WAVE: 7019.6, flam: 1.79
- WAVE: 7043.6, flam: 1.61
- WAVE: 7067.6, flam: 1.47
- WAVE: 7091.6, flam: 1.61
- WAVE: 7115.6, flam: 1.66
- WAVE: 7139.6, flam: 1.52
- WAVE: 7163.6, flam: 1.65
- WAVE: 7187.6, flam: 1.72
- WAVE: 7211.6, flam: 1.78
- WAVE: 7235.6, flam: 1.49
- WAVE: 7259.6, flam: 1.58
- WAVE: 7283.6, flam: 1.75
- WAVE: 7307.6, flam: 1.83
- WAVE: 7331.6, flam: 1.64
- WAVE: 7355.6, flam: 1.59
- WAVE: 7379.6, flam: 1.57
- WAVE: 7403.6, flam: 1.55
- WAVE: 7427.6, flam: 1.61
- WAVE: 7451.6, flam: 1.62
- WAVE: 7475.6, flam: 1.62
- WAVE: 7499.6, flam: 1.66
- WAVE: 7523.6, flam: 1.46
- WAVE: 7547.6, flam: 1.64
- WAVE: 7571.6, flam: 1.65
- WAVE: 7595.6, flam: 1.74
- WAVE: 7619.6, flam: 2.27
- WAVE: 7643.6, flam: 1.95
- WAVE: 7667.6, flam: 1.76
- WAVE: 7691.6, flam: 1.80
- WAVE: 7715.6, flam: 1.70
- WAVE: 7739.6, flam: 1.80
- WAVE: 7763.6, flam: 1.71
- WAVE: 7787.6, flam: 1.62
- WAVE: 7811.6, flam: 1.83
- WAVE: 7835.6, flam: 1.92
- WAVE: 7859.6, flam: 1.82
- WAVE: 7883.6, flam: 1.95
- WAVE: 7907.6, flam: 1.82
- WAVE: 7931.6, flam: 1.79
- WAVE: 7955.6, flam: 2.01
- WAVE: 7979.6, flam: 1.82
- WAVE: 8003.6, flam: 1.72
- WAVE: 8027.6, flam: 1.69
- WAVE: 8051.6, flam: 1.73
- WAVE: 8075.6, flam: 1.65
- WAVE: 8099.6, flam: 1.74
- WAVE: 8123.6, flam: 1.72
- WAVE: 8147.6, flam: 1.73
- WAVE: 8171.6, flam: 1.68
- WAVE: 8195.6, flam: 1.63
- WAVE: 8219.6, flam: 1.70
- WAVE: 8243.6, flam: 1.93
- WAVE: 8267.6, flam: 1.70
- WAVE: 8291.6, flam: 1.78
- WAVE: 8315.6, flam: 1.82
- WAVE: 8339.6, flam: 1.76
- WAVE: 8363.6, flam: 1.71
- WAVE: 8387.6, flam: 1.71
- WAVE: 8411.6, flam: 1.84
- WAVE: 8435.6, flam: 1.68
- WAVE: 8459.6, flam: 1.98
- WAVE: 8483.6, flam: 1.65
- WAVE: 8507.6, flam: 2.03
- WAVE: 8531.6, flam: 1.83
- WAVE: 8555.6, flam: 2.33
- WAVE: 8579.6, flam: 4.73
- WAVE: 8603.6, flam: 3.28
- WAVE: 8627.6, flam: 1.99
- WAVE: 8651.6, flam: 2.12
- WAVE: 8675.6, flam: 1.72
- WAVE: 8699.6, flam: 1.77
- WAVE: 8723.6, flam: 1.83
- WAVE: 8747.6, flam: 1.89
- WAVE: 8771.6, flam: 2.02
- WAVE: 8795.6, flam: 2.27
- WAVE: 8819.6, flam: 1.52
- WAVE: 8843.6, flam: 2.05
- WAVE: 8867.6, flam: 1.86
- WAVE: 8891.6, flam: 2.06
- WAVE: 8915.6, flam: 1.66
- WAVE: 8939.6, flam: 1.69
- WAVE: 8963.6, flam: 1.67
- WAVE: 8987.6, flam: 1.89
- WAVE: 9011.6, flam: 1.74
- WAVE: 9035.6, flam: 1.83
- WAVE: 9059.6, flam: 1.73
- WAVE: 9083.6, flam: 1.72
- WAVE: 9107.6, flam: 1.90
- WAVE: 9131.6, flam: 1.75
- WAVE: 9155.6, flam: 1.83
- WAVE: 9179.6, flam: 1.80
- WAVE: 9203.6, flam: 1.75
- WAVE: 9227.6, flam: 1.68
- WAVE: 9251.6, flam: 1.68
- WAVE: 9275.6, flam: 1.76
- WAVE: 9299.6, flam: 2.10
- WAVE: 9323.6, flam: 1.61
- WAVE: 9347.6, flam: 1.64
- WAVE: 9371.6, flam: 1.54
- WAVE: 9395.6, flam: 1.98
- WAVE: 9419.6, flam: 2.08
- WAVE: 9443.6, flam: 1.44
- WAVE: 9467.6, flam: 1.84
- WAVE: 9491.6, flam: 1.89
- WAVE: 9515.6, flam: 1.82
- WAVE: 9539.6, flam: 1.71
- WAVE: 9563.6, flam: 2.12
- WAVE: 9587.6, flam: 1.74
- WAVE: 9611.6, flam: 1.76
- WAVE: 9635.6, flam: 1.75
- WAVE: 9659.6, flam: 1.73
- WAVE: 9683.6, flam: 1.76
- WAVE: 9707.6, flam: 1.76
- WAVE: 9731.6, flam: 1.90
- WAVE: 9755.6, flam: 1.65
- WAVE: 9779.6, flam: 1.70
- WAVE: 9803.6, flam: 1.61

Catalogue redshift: 0.306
